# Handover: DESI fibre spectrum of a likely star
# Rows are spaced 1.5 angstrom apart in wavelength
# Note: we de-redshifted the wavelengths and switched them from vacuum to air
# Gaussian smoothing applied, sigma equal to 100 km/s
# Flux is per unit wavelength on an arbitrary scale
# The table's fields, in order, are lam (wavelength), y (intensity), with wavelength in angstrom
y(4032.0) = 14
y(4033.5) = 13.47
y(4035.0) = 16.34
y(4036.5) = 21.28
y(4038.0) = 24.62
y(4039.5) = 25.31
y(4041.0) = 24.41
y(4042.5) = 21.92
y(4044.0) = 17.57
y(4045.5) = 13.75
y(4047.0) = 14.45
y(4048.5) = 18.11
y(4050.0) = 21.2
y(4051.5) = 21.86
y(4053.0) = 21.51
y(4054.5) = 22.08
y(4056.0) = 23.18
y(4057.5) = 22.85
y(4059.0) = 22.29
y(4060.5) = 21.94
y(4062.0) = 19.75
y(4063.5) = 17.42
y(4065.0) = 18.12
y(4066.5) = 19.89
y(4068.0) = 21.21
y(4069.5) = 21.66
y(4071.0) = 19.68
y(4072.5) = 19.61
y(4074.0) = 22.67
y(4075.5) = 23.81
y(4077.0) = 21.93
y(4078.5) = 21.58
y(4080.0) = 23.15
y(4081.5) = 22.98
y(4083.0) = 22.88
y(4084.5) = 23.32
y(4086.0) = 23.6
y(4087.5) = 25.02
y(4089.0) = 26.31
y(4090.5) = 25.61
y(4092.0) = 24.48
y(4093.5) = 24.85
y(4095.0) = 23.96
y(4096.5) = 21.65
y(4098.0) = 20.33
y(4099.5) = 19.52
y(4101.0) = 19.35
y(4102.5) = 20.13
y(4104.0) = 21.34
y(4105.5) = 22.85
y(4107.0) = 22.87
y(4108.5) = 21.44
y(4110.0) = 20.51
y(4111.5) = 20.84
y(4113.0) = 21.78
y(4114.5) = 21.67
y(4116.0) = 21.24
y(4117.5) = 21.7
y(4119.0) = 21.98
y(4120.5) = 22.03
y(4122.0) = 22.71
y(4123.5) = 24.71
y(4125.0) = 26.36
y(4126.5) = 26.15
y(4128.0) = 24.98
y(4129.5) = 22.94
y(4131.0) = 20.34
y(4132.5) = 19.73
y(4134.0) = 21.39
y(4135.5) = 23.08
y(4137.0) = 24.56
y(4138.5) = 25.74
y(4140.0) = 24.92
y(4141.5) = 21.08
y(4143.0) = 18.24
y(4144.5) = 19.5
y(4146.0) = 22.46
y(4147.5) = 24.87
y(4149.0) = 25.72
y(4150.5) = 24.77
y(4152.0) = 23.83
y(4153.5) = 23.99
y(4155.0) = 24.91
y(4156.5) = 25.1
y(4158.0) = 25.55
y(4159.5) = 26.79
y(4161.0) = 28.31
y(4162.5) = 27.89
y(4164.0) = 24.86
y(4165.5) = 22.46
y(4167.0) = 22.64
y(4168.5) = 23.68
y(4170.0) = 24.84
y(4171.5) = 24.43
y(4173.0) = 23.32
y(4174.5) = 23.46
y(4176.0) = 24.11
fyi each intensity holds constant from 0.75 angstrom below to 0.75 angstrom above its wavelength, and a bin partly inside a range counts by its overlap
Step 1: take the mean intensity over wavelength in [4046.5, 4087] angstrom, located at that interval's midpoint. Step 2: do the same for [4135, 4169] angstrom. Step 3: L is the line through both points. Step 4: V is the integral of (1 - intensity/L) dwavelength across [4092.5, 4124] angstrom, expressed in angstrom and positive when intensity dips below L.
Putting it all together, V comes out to 1.2 angstrom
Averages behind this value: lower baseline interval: 21.3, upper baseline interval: 24.1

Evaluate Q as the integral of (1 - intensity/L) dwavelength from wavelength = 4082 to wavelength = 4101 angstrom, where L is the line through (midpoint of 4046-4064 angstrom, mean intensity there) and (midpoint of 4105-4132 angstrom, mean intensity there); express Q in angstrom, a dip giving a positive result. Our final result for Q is -1.4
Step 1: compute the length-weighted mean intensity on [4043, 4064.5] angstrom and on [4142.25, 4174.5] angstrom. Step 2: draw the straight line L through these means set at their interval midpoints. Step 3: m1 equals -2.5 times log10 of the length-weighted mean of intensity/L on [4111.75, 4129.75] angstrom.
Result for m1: -0.02 mag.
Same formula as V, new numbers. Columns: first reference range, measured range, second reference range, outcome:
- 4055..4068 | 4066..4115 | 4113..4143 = -1.26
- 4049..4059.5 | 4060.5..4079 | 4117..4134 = 1.33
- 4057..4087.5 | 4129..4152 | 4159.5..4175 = 1.14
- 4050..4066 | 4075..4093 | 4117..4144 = -1.65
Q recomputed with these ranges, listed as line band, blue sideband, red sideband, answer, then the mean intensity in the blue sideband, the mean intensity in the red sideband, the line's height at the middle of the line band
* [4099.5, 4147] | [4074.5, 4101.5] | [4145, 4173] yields 3.40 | 23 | 24.8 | 23.9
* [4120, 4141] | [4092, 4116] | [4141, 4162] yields -0.53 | 21.6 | 24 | 23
